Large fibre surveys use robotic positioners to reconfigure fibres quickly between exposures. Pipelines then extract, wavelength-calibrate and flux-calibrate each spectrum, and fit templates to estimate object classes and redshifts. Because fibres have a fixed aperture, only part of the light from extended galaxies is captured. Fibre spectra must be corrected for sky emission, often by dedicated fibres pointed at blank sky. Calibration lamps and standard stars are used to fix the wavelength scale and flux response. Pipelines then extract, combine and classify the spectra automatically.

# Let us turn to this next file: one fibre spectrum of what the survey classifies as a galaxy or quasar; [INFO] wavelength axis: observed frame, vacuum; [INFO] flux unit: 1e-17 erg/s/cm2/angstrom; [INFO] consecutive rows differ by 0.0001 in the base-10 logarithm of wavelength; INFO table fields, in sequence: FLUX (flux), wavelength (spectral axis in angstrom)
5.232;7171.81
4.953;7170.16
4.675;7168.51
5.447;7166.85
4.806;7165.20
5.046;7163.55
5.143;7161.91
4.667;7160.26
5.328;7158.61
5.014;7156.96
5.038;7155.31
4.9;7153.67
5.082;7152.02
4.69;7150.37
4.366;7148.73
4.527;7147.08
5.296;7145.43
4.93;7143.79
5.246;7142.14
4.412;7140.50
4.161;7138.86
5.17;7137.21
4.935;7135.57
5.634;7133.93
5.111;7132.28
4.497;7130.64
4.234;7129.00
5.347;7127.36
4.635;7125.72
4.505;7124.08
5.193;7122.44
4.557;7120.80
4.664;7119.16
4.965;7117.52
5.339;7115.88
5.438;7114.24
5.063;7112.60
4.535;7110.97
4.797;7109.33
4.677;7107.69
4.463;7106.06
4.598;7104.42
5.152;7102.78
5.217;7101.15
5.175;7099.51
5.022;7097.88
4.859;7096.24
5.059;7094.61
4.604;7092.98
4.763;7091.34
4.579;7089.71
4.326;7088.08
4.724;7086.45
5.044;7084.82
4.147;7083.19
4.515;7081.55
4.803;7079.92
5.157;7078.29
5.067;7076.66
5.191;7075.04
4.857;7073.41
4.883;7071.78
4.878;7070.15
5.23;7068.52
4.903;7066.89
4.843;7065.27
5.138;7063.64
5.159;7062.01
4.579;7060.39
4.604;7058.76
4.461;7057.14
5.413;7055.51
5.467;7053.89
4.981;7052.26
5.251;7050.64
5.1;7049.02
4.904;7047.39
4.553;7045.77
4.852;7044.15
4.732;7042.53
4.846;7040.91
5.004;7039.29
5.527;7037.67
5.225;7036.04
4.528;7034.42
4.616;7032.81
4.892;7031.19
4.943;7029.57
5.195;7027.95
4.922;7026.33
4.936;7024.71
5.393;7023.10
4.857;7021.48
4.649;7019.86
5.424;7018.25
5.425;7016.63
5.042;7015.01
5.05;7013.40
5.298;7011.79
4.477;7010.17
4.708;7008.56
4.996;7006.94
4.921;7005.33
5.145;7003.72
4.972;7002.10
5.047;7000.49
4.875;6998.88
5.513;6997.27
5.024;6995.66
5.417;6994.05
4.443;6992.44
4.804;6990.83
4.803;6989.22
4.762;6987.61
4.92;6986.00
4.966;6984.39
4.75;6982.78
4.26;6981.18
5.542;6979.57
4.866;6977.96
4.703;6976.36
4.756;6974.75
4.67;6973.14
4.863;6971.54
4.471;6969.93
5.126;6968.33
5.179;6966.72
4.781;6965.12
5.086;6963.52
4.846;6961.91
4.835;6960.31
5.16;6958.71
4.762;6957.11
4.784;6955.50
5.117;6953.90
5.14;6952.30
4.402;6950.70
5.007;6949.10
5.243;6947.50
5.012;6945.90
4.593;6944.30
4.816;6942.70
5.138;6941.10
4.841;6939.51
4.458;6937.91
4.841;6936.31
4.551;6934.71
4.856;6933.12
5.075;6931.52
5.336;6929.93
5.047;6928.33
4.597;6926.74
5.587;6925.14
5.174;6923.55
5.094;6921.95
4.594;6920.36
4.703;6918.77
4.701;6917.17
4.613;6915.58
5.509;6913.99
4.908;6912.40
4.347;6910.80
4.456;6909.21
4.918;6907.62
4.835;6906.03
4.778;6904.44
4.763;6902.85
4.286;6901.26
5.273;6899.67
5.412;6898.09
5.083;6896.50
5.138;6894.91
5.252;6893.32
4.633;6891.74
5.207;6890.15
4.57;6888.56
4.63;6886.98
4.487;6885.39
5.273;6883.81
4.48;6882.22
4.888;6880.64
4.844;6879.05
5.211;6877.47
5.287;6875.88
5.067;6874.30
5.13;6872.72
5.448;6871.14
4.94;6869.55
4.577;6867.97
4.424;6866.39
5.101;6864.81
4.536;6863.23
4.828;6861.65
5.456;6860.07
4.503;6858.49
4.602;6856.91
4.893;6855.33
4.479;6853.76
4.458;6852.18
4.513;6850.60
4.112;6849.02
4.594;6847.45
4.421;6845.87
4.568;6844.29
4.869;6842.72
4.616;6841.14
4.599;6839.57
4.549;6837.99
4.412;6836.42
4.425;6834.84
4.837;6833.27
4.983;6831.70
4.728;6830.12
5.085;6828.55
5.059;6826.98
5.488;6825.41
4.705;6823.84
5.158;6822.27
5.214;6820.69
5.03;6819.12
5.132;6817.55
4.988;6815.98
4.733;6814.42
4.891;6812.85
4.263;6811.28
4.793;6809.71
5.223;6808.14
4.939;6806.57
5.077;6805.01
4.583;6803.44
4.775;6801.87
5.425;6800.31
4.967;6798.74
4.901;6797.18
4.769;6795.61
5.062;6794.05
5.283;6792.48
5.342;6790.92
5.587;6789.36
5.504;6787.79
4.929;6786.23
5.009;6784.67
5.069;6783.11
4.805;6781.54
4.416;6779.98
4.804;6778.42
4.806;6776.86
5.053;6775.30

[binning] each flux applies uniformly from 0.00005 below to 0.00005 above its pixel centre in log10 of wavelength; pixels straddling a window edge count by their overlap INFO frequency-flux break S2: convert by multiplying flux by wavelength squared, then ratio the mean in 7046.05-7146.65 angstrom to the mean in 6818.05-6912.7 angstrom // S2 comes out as 1.08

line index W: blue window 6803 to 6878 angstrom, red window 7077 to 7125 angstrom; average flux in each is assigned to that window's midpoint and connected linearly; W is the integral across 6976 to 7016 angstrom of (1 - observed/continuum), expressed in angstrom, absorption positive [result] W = -0.9 angstrom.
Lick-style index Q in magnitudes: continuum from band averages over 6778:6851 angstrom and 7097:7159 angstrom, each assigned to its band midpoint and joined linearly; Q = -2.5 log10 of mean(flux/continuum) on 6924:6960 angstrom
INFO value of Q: -0.010 mag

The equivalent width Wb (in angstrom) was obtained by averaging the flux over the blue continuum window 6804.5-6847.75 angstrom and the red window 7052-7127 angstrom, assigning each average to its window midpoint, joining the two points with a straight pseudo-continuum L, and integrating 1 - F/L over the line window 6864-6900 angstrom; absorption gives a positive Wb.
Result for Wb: -0.9 angstrom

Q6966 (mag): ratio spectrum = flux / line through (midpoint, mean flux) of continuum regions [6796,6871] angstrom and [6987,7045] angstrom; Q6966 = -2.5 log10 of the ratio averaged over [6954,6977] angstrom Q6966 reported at 0.01 mag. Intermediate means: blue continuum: 4.8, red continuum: 4.98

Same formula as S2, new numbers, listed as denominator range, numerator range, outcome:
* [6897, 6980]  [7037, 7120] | 1.04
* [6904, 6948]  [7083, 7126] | 1.04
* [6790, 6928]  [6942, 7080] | 1.06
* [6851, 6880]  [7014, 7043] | 1.08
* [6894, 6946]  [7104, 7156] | 1.05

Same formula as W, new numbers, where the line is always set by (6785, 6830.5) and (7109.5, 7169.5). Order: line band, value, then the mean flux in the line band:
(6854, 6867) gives 0.6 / 4.79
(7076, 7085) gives 0.3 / 4.76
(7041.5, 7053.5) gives 0.0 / 4.93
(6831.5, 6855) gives 2.1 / 4.56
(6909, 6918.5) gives 0.4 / 4.77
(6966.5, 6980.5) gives 0.2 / 4.89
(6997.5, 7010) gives 0.0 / 4.95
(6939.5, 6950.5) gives 0.1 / 4.93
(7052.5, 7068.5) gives -0.1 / 4.97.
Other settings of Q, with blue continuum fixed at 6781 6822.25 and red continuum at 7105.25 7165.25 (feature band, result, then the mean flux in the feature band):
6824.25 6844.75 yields 0.047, 4.79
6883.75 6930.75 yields 0.015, 4.9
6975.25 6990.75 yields 0.023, 4.84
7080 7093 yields 0.069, 4.6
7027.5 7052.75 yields -0.006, 4.94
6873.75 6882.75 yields 0.002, 4.97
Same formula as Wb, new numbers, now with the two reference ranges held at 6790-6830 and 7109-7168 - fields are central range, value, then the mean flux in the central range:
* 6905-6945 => 0.8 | 4.86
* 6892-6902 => -0.2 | 5.06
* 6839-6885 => 1.8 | 4.78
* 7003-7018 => -0.2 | 5.02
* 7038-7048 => 0.2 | 4.85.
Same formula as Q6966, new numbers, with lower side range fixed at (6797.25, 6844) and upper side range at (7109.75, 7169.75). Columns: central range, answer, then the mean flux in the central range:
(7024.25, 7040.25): -0.02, 4.98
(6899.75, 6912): 0.05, 4.67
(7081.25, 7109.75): 0.03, 4.77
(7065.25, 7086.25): 0.00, 4.88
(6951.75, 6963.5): -0.01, 4.95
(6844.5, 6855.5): 0.09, 4.48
